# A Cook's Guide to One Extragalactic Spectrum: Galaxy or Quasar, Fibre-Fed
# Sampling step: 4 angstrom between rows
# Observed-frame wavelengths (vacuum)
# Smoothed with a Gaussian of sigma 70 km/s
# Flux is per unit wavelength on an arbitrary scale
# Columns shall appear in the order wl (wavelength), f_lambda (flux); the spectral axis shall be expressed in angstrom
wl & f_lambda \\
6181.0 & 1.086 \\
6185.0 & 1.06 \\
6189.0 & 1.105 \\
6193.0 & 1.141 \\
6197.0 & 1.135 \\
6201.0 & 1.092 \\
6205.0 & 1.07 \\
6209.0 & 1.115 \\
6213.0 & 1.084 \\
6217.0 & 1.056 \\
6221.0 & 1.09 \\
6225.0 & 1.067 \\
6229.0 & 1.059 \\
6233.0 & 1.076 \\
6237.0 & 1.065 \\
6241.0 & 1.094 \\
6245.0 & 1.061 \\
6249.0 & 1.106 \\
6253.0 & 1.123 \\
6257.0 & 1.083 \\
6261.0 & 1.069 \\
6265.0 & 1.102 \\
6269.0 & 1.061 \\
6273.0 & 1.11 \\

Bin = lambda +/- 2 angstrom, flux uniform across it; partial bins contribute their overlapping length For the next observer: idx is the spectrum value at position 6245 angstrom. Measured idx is 1.061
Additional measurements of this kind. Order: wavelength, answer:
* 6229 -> 1.059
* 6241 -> 1.094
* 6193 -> 1.141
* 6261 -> 1.069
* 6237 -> 1.065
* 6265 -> 1.102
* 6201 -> 1.092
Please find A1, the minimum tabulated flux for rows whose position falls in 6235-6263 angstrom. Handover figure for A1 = 1.061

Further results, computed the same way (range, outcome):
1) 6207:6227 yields 1.056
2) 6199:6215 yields 1.07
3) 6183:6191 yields 1.06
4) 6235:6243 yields 1.065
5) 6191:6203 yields 1.092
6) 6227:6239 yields 1.059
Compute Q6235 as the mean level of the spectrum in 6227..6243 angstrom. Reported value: 1.07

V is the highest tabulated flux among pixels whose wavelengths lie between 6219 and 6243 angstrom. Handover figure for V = 1.094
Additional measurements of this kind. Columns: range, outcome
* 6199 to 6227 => 1.115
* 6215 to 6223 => 1.09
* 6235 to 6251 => 1.106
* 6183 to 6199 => 1.141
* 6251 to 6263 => 1.123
